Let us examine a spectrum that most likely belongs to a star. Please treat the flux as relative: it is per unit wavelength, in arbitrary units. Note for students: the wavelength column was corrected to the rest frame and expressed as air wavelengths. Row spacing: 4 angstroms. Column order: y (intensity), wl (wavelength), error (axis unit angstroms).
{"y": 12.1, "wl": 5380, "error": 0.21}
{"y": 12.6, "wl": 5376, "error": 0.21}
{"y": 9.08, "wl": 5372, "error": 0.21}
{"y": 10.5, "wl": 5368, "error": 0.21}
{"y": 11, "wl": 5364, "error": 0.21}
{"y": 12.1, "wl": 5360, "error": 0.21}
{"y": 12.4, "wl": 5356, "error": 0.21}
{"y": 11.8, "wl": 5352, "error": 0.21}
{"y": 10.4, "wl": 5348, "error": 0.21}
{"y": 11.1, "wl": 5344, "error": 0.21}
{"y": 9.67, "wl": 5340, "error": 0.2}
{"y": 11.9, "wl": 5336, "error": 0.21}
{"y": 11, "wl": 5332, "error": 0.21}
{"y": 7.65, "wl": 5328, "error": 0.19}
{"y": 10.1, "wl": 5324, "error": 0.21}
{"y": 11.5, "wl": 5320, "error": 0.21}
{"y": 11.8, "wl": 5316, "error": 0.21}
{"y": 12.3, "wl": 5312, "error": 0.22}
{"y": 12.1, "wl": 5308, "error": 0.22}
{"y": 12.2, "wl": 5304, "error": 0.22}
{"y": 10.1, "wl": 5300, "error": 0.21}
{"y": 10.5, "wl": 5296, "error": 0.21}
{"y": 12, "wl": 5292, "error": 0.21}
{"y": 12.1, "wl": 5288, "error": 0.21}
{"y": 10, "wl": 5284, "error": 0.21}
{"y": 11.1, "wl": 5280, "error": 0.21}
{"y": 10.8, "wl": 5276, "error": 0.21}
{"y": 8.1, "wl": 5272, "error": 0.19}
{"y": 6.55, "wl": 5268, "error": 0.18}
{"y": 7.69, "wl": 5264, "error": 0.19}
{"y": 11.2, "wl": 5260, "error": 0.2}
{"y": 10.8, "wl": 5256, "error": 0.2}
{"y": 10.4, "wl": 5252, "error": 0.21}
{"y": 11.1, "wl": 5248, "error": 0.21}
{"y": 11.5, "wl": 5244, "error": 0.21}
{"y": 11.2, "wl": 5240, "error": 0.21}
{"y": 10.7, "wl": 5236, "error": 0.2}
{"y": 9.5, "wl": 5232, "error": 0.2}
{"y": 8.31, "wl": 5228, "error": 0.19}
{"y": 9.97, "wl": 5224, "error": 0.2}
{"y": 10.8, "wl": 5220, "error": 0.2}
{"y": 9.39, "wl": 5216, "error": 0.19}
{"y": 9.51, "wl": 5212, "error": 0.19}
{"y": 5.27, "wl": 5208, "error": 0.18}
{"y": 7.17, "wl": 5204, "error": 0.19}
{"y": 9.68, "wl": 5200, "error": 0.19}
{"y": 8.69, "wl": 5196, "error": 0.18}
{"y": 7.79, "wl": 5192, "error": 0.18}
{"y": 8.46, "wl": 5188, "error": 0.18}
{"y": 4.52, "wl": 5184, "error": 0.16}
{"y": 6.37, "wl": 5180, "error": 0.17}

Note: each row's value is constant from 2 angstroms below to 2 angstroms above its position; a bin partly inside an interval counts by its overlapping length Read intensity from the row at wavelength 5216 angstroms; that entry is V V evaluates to 9.39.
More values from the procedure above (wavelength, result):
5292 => 12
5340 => 9.67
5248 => 11.1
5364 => 11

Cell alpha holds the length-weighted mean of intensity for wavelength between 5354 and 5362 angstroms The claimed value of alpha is 12.2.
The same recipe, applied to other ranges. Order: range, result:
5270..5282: 10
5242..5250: 11.3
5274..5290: 11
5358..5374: 10.7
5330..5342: 10.9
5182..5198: 7.37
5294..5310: 11.2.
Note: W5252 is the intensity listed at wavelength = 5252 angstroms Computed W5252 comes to 10.4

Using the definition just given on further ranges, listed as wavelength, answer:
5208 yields 5.27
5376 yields 12.6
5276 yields 10.8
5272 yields 8.1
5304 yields 12.2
